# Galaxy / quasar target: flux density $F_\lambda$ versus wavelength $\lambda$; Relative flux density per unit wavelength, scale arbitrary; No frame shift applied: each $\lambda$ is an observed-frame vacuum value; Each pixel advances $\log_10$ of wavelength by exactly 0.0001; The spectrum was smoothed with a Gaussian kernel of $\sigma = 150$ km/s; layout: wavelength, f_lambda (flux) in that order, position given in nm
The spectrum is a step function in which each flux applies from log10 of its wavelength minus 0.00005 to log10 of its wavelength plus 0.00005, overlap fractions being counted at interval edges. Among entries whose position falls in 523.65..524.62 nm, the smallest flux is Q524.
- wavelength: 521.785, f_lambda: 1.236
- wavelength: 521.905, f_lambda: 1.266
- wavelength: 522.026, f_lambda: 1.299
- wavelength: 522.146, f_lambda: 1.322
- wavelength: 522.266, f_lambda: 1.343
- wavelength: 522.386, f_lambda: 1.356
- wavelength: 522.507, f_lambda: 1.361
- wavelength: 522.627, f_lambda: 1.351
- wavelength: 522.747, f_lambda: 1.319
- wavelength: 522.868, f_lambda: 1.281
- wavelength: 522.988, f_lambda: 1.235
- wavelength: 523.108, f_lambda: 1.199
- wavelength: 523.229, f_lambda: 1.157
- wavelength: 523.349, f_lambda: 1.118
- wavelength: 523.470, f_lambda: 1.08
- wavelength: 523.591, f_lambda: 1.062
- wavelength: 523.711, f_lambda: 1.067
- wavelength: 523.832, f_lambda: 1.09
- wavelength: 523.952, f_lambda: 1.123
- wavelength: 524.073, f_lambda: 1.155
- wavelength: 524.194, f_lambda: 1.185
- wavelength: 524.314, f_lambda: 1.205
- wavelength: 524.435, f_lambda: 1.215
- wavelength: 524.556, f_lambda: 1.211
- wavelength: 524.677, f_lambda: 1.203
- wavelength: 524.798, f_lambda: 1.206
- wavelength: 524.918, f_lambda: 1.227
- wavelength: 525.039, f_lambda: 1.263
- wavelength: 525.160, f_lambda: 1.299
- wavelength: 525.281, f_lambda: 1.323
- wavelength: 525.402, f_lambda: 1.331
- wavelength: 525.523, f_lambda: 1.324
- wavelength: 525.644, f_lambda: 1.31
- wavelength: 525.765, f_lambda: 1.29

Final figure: 1.067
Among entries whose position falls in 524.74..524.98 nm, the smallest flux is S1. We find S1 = 1.206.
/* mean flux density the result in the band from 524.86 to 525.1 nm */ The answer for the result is 1.24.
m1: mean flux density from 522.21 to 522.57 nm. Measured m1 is 1.35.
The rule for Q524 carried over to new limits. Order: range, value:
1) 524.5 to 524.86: 1.203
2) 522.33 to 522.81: 1.319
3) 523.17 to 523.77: 1.062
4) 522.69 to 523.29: 1.157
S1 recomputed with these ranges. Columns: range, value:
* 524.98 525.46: 1.263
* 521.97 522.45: 1.299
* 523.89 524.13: 1.123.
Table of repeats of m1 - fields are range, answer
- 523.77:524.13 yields 1.12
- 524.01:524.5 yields 1.19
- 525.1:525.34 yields 1.31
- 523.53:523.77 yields 1.07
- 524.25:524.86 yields 1.21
